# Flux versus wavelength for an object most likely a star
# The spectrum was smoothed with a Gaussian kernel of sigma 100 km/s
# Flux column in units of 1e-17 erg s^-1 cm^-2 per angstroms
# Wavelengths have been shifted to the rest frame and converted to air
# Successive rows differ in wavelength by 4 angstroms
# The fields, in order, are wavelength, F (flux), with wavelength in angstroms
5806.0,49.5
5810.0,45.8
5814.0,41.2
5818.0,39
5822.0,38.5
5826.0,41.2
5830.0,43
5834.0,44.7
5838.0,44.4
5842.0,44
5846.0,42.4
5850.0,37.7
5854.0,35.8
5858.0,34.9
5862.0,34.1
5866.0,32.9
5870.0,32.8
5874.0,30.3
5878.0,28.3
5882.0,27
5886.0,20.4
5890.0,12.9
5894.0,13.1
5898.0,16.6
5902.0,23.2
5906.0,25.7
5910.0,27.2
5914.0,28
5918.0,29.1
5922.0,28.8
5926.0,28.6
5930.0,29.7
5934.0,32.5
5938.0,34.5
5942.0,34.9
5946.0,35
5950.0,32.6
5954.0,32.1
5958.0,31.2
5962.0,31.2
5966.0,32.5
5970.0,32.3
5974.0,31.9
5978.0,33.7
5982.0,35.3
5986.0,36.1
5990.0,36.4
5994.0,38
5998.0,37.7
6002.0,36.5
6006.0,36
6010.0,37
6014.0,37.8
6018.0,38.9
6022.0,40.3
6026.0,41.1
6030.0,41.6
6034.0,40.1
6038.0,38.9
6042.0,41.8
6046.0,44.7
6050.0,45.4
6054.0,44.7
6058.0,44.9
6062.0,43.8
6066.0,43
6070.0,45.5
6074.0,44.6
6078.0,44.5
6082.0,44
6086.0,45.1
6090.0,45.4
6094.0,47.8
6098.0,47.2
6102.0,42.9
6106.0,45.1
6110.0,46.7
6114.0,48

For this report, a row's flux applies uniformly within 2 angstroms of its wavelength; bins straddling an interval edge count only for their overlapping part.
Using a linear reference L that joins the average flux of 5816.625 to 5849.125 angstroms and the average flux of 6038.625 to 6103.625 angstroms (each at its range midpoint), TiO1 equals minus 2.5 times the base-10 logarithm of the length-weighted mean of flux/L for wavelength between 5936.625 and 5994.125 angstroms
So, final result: 0.28 mag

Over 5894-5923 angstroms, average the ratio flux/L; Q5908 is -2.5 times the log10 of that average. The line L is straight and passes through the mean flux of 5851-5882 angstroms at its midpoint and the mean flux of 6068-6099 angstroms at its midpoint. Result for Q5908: 0.389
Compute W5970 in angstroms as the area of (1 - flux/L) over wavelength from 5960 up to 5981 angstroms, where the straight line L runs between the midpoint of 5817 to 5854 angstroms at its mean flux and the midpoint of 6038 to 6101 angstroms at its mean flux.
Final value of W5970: 5.2 angstroms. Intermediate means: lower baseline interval 41.4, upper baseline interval 44.6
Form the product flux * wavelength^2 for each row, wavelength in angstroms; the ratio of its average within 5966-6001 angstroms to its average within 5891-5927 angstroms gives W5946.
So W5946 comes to 1.5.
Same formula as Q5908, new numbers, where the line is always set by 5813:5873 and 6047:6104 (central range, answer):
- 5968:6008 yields 0.20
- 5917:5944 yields 0.30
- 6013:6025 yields 0.11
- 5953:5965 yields 0.31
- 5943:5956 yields 0.24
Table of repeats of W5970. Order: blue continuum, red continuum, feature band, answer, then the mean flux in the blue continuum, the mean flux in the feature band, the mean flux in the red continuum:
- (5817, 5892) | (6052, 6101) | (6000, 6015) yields 1.8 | 34.9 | 36.8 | 45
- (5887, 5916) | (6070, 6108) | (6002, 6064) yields -4.9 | 20.9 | 41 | 45.2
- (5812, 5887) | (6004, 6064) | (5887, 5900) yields 7.9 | 36.7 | 14.7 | 41.1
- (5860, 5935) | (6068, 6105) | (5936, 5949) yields -1.6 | 26.3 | 34.6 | 45.2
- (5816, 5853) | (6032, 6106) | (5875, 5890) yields 6.5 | 41.5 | 23.9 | 44.2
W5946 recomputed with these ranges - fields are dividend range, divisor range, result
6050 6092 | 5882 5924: 2.07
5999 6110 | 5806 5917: 1.38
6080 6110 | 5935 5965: 1.44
